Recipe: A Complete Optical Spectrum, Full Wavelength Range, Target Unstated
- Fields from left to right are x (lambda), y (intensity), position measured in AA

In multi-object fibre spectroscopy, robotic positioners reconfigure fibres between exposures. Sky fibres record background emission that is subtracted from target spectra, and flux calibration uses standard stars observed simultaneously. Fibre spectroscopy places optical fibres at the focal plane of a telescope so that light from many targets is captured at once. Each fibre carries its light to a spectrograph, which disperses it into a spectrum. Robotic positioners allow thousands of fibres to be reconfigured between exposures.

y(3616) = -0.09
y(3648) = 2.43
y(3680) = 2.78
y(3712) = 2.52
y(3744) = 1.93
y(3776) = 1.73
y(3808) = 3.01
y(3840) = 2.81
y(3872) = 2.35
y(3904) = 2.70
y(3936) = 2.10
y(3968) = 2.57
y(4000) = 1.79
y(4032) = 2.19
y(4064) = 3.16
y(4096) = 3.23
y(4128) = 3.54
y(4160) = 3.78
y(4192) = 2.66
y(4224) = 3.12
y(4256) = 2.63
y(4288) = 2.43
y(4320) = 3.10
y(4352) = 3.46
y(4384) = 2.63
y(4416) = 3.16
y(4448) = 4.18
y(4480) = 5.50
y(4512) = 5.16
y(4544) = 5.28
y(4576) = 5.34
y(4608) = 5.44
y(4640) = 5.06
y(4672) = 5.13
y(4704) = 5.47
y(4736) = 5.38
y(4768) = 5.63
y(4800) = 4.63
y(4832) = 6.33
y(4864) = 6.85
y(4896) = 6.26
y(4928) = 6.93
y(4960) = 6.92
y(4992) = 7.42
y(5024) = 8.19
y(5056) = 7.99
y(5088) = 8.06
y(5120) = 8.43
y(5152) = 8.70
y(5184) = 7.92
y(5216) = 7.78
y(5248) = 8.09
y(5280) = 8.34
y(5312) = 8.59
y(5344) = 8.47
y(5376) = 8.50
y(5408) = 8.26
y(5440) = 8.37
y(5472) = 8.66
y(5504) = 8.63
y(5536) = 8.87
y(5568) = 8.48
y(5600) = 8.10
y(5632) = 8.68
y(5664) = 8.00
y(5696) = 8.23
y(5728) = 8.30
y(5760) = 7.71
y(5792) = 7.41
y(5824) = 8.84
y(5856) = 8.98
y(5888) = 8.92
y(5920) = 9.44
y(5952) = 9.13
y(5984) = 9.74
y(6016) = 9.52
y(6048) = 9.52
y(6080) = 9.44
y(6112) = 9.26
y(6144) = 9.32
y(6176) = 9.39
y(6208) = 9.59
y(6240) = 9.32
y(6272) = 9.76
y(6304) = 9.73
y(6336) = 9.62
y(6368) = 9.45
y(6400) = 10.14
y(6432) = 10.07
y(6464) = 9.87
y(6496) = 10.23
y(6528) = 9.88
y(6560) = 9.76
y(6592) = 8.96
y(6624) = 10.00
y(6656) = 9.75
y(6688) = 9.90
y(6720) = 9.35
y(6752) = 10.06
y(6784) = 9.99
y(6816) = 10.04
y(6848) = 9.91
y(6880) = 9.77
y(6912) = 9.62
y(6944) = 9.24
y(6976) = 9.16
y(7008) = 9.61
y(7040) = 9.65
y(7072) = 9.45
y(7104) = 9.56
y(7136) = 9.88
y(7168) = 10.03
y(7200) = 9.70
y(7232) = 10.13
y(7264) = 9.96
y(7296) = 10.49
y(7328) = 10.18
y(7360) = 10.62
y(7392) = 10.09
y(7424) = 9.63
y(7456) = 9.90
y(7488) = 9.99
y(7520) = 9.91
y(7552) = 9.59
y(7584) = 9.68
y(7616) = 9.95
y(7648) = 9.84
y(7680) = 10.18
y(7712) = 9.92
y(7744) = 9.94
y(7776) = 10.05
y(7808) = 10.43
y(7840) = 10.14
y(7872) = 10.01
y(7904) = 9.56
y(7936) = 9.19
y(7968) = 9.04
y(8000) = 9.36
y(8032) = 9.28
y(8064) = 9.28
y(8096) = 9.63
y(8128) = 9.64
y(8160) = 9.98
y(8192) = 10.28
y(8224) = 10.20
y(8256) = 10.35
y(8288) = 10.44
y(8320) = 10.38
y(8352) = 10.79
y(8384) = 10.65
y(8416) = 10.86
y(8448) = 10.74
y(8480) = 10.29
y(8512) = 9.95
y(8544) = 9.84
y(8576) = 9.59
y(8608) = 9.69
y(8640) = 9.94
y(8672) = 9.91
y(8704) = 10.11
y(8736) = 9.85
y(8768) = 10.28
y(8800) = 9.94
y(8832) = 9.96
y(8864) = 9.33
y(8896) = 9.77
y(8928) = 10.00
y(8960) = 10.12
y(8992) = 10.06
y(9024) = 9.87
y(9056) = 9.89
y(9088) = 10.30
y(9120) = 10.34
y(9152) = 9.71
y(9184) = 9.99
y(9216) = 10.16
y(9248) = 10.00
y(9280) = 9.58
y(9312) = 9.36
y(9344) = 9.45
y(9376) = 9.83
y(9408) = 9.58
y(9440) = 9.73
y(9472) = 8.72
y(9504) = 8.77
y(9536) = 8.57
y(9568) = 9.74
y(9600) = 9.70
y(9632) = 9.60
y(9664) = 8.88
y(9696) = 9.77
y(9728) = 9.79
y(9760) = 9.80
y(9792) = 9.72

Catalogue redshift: 0.12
